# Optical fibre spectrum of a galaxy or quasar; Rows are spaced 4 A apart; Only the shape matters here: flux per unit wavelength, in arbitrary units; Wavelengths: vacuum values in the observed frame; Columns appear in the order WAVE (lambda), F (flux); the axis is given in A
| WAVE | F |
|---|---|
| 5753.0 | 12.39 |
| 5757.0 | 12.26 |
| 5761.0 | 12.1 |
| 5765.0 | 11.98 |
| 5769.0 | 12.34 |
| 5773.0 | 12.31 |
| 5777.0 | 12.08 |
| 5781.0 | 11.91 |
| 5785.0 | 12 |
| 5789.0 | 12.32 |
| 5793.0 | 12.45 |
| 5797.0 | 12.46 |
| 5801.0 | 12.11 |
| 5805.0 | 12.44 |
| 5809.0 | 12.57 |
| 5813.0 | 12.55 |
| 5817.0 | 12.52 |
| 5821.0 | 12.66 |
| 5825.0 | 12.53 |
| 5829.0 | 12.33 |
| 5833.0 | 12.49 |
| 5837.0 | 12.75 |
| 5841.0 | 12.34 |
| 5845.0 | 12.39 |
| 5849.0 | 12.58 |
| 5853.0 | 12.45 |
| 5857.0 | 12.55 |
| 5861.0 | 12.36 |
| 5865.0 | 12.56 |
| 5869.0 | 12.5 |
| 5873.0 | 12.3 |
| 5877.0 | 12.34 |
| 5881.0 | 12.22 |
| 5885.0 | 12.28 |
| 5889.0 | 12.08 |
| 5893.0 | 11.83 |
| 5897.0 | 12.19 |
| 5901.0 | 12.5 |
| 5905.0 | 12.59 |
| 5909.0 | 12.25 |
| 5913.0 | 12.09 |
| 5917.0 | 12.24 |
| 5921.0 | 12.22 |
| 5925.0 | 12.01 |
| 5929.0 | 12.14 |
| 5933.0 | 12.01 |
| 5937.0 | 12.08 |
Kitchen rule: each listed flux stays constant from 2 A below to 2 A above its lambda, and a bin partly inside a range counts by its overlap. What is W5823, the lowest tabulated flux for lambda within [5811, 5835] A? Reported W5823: 12.33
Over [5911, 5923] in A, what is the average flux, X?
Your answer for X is 12.2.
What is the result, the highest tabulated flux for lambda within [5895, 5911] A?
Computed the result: 12.59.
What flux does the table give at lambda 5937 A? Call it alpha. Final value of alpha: 12.08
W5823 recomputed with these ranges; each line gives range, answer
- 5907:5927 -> 12.01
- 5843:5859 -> 12.39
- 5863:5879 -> 12.3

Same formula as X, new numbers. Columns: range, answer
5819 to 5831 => 12.5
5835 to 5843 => 12.5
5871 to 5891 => 12.2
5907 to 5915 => 12.2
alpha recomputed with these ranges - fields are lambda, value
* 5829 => 12.33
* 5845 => 12.39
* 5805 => 12.44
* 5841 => 12.34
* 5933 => 12.01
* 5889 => 12.08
